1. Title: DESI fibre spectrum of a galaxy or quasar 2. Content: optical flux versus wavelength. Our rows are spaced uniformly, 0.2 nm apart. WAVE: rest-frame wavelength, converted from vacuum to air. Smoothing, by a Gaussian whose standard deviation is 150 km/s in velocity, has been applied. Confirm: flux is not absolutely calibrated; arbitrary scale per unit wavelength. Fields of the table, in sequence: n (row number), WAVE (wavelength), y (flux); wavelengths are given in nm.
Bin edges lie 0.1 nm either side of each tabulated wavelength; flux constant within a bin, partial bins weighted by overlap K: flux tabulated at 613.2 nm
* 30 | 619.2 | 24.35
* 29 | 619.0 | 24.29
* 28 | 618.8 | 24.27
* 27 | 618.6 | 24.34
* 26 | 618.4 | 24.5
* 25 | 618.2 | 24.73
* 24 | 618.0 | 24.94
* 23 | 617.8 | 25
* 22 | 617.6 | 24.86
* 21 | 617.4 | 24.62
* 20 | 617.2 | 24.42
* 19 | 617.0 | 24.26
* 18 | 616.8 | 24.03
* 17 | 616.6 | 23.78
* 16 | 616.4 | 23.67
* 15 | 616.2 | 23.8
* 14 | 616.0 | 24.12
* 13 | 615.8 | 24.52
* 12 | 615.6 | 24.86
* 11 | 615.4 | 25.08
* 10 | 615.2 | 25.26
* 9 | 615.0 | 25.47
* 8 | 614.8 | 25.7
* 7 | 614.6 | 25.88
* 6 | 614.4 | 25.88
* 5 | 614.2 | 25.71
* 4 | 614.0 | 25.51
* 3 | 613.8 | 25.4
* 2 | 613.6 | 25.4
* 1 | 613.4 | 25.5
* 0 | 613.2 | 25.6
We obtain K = 25.6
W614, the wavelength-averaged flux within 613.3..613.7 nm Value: 25.4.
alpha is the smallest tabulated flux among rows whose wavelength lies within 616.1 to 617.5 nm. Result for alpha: 23.67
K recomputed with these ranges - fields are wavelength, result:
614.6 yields 25.88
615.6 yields 24.86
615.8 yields 24.52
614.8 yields 25.7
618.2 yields 24.73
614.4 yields 25.88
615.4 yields 25.08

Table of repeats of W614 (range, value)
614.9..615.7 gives 25.2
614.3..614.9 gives 25.8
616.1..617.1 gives 23.9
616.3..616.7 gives 23.7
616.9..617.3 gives 24.3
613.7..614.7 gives 25.7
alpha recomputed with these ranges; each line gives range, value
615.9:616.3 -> 23.8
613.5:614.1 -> 25.4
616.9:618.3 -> 24.26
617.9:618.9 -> 24.27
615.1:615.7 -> 24.86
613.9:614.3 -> 25.51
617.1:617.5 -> 24.42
